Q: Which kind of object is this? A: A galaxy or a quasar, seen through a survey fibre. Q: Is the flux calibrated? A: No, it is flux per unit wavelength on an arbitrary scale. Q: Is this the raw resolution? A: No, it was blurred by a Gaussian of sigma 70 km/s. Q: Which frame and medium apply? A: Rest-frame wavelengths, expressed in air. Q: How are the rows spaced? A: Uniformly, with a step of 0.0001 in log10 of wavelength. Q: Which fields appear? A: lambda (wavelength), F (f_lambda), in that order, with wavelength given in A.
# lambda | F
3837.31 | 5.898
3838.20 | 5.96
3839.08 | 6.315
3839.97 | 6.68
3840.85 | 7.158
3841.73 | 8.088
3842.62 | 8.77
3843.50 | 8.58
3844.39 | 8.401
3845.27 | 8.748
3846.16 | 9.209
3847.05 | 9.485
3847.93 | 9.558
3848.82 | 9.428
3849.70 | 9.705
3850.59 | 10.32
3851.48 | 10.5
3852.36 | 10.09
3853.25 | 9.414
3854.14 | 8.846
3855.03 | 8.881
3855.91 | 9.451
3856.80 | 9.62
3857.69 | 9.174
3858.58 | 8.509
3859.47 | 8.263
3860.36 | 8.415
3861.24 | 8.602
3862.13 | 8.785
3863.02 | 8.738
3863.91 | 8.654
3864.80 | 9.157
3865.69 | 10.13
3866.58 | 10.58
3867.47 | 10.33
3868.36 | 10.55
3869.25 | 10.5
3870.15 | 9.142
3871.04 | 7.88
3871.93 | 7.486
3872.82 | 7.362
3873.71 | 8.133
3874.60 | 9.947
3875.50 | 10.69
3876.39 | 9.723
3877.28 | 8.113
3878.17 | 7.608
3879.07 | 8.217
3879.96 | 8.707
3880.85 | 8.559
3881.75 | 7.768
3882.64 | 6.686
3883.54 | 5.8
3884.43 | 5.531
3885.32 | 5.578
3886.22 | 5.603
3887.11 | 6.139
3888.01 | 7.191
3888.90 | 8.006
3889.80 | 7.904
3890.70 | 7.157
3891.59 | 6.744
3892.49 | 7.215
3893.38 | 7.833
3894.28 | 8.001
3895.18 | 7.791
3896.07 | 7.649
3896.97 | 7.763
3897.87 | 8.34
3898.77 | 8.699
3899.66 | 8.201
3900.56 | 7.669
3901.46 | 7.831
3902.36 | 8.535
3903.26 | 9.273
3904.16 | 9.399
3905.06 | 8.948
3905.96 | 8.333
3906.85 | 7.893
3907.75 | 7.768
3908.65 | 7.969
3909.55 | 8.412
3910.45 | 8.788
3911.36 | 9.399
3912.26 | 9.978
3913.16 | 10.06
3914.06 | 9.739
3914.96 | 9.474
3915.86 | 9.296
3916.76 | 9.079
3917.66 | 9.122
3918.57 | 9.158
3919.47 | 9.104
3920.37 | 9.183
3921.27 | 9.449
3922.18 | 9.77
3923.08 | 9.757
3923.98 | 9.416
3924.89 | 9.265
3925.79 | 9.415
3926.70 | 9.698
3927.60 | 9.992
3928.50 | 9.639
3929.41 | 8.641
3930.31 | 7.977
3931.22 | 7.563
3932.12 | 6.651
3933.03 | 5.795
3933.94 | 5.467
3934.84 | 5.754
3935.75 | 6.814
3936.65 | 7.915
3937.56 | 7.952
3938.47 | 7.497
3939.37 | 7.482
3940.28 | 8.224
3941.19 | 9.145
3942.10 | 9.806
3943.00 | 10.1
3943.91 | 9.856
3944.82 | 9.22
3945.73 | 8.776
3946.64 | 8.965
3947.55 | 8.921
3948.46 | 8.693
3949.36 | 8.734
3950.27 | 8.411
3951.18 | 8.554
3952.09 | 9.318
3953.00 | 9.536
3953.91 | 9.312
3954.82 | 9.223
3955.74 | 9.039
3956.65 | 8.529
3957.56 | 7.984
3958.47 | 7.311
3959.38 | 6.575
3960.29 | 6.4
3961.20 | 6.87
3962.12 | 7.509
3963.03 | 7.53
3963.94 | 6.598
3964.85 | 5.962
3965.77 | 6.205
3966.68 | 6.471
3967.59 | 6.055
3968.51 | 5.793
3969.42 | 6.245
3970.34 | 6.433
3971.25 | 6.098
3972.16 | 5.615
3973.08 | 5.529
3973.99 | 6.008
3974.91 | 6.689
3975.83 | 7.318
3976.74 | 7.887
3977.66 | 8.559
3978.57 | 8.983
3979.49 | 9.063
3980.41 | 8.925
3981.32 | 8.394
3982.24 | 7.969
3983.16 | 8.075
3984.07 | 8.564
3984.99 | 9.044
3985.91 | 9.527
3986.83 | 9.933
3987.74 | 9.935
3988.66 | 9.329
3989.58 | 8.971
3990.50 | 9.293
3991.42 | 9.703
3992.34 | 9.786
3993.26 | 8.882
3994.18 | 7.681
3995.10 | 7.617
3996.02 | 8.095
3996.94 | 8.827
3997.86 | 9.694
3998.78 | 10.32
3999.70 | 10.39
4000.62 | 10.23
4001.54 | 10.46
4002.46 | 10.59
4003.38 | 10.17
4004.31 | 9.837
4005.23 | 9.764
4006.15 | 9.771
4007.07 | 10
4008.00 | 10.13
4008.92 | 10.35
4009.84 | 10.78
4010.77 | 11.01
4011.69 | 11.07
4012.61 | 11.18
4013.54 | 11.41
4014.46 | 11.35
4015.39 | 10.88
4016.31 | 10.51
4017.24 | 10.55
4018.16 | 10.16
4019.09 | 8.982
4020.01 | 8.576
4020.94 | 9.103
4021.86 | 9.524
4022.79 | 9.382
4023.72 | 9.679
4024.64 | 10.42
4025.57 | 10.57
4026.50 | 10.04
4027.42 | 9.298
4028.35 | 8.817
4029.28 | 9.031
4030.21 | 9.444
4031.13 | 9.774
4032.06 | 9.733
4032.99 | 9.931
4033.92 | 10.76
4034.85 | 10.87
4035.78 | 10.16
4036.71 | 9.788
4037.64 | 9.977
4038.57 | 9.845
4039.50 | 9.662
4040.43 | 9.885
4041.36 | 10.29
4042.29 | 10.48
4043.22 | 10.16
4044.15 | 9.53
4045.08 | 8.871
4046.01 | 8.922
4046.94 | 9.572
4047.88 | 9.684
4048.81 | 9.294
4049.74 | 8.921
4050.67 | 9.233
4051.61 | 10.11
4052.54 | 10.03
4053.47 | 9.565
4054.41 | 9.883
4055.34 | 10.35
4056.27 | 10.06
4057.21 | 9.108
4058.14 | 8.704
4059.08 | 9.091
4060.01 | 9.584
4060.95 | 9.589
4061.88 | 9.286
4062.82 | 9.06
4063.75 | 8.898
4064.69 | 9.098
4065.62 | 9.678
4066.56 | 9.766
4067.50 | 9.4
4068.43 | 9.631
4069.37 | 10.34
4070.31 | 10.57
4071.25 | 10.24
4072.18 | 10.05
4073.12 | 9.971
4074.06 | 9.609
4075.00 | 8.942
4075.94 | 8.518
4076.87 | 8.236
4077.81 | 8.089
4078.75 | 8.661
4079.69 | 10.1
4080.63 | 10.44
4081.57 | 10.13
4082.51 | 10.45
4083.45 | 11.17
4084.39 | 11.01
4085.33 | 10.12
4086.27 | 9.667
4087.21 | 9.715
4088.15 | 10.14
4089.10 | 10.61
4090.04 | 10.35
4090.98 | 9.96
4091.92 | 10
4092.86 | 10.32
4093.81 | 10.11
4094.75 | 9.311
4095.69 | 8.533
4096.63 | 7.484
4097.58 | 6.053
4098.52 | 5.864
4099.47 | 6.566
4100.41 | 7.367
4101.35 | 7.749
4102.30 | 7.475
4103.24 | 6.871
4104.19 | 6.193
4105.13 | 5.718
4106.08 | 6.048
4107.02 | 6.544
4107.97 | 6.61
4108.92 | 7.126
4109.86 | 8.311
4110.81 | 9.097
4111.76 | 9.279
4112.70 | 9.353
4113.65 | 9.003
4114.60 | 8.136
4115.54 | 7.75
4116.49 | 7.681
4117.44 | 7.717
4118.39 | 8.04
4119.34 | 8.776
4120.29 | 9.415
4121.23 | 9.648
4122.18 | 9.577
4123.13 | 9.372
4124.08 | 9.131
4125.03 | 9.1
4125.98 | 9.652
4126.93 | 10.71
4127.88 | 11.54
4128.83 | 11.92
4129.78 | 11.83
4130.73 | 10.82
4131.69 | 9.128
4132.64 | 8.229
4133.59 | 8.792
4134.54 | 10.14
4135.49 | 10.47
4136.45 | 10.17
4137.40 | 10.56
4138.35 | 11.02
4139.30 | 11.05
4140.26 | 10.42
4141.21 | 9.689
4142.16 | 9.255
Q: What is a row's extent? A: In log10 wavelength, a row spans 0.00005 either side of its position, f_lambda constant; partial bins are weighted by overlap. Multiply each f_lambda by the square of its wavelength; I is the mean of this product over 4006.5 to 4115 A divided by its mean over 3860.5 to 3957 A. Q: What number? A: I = 1.19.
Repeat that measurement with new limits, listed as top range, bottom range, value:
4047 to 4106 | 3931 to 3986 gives 1.26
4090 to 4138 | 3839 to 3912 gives 1.17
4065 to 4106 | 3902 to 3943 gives 1.14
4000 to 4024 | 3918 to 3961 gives 1.25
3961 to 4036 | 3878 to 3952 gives 1.13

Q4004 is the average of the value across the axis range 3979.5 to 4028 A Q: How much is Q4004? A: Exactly 9.7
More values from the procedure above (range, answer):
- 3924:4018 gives 8.61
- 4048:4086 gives 9.63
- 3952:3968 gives 7.54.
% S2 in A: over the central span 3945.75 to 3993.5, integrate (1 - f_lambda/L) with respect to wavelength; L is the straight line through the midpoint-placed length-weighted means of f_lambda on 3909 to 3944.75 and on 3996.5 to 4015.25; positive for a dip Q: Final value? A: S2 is 8.1 A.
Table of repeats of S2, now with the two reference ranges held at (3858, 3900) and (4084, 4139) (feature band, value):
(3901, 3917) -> -1.2 A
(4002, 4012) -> -2.0 A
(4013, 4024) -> -1.8 A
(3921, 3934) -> -0.5 A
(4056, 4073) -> -1.5 A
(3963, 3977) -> 3.5 A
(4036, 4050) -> -1.6 A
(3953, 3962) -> 0.5 A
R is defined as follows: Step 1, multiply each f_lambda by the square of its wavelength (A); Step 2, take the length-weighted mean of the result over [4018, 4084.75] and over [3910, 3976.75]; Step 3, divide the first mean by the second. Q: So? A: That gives 1.26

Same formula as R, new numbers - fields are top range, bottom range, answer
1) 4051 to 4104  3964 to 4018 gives 1.09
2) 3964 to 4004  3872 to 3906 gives 1.10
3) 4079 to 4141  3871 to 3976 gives 1.24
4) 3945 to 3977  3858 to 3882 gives 0.88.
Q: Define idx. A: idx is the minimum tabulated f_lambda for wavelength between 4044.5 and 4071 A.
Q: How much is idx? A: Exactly 8.704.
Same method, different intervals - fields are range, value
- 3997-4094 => 8.089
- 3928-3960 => 5.467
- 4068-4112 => 5.718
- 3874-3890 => 5.531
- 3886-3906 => 5.603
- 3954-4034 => 5.529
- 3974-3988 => 6.689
